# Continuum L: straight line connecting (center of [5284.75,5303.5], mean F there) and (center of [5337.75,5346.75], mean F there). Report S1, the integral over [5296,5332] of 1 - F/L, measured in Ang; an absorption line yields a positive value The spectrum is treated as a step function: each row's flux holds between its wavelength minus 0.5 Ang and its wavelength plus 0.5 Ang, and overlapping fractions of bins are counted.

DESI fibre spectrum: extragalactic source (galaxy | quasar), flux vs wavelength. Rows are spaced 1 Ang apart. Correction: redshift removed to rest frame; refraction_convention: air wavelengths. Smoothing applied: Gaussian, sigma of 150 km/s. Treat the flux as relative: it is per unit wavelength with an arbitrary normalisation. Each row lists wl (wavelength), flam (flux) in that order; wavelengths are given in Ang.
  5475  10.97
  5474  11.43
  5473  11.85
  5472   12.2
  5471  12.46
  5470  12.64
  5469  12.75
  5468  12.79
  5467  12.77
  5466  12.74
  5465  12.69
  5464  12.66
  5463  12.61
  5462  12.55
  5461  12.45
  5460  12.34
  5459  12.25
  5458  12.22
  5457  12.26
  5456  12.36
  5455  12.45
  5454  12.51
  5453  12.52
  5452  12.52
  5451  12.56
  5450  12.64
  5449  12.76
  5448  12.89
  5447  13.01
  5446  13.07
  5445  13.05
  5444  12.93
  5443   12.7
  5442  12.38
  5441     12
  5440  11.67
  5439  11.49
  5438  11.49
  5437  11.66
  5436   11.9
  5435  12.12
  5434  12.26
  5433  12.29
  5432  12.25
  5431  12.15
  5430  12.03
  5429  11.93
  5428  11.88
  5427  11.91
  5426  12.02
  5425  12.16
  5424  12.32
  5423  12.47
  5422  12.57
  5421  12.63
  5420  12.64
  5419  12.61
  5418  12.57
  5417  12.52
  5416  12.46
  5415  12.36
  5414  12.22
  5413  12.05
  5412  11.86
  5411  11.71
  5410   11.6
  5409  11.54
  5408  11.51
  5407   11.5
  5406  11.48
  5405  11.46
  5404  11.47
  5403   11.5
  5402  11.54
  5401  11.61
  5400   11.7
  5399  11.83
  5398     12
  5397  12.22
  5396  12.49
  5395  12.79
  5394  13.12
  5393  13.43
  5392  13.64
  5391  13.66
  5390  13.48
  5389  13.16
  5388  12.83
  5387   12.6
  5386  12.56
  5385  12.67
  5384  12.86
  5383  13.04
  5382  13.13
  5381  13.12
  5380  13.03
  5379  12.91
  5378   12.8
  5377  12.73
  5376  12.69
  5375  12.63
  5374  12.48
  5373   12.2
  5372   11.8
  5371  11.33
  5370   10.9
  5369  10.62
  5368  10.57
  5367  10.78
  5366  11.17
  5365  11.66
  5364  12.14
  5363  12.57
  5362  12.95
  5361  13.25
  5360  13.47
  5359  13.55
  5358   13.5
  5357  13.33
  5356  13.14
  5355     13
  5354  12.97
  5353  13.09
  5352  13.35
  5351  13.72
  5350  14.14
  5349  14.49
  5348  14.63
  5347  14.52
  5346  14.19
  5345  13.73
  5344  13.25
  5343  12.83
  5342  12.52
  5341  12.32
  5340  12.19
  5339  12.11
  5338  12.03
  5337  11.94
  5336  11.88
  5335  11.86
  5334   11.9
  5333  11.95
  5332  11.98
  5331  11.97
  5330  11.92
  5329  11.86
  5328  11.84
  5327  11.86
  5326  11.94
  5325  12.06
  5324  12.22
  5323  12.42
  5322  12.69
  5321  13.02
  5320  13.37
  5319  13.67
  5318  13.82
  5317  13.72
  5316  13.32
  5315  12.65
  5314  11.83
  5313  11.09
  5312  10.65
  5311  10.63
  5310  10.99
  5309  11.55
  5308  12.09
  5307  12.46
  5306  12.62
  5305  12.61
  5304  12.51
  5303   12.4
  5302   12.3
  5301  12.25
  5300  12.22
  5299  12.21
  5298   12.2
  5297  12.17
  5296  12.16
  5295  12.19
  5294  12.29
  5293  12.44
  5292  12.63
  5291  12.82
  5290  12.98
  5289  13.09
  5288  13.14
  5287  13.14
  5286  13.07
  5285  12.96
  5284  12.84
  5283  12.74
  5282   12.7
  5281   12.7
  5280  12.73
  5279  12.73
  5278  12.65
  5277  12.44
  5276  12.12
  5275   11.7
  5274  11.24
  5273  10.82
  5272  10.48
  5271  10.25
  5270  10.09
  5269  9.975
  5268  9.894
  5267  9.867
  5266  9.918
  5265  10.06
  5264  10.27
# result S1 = 1.2 Ang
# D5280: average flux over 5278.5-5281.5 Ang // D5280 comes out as 12.7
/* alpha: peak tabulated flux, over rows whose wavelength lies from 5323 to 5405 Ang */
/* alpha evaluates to 14.63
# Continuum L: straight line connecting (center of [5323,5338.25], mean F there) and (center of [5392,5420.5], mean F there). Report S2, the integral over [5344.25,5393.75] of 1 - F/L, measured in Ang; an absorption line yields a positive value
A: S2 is -3.4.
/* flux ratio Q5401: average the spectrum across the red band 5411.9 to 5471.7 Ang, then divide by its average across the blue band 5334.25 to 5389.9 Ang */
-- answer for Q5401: 1.0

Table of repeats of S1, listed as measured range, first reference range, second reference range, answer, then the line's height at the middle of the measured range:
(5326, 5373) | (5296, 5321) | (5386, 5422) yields -0.9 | 12.3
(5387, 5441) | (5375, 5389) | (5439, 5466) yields 2.2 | 12.7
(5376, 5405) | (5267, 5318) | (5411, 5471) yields -0.8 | 12.3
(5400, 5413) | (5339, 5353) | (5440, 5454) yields 1.4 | 13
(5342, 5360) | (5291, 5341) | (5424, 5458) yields -2.0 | 12.2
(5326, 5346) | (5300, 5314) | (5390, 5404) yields -0.3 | 12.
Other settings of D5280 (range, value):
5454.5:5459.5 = 12.3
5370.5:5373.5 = 11.8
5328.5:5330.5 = 11.9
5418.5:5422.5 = 12.6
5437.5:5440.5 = 11.5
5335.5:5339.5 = 12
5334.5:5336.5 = 11.9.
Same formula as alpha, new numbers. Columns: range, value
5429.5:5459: 13.07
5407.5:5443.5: 12.7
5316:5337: 13.82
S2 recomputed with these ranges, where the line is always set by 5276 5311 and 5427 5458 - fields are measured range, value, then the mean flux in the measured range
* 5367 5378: 0.5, 11.8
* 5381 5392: -0.6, 13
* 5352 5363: -0.7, 13.2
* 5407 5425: 0.2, 12.2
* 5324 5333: 0.4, 11.9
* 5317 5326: -0.3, 12.9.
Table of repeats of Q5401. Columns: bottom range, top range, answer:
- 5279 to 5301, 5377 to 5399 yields 1.02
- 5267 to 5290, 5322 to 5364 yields 1.07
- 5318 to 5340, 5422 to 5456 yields 1.00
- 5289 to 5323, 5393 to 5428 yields 0.98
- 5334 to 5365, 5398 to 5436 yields 0.92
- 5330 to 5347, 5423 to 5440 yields 0.96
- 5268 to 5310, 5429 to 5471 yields 1.02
